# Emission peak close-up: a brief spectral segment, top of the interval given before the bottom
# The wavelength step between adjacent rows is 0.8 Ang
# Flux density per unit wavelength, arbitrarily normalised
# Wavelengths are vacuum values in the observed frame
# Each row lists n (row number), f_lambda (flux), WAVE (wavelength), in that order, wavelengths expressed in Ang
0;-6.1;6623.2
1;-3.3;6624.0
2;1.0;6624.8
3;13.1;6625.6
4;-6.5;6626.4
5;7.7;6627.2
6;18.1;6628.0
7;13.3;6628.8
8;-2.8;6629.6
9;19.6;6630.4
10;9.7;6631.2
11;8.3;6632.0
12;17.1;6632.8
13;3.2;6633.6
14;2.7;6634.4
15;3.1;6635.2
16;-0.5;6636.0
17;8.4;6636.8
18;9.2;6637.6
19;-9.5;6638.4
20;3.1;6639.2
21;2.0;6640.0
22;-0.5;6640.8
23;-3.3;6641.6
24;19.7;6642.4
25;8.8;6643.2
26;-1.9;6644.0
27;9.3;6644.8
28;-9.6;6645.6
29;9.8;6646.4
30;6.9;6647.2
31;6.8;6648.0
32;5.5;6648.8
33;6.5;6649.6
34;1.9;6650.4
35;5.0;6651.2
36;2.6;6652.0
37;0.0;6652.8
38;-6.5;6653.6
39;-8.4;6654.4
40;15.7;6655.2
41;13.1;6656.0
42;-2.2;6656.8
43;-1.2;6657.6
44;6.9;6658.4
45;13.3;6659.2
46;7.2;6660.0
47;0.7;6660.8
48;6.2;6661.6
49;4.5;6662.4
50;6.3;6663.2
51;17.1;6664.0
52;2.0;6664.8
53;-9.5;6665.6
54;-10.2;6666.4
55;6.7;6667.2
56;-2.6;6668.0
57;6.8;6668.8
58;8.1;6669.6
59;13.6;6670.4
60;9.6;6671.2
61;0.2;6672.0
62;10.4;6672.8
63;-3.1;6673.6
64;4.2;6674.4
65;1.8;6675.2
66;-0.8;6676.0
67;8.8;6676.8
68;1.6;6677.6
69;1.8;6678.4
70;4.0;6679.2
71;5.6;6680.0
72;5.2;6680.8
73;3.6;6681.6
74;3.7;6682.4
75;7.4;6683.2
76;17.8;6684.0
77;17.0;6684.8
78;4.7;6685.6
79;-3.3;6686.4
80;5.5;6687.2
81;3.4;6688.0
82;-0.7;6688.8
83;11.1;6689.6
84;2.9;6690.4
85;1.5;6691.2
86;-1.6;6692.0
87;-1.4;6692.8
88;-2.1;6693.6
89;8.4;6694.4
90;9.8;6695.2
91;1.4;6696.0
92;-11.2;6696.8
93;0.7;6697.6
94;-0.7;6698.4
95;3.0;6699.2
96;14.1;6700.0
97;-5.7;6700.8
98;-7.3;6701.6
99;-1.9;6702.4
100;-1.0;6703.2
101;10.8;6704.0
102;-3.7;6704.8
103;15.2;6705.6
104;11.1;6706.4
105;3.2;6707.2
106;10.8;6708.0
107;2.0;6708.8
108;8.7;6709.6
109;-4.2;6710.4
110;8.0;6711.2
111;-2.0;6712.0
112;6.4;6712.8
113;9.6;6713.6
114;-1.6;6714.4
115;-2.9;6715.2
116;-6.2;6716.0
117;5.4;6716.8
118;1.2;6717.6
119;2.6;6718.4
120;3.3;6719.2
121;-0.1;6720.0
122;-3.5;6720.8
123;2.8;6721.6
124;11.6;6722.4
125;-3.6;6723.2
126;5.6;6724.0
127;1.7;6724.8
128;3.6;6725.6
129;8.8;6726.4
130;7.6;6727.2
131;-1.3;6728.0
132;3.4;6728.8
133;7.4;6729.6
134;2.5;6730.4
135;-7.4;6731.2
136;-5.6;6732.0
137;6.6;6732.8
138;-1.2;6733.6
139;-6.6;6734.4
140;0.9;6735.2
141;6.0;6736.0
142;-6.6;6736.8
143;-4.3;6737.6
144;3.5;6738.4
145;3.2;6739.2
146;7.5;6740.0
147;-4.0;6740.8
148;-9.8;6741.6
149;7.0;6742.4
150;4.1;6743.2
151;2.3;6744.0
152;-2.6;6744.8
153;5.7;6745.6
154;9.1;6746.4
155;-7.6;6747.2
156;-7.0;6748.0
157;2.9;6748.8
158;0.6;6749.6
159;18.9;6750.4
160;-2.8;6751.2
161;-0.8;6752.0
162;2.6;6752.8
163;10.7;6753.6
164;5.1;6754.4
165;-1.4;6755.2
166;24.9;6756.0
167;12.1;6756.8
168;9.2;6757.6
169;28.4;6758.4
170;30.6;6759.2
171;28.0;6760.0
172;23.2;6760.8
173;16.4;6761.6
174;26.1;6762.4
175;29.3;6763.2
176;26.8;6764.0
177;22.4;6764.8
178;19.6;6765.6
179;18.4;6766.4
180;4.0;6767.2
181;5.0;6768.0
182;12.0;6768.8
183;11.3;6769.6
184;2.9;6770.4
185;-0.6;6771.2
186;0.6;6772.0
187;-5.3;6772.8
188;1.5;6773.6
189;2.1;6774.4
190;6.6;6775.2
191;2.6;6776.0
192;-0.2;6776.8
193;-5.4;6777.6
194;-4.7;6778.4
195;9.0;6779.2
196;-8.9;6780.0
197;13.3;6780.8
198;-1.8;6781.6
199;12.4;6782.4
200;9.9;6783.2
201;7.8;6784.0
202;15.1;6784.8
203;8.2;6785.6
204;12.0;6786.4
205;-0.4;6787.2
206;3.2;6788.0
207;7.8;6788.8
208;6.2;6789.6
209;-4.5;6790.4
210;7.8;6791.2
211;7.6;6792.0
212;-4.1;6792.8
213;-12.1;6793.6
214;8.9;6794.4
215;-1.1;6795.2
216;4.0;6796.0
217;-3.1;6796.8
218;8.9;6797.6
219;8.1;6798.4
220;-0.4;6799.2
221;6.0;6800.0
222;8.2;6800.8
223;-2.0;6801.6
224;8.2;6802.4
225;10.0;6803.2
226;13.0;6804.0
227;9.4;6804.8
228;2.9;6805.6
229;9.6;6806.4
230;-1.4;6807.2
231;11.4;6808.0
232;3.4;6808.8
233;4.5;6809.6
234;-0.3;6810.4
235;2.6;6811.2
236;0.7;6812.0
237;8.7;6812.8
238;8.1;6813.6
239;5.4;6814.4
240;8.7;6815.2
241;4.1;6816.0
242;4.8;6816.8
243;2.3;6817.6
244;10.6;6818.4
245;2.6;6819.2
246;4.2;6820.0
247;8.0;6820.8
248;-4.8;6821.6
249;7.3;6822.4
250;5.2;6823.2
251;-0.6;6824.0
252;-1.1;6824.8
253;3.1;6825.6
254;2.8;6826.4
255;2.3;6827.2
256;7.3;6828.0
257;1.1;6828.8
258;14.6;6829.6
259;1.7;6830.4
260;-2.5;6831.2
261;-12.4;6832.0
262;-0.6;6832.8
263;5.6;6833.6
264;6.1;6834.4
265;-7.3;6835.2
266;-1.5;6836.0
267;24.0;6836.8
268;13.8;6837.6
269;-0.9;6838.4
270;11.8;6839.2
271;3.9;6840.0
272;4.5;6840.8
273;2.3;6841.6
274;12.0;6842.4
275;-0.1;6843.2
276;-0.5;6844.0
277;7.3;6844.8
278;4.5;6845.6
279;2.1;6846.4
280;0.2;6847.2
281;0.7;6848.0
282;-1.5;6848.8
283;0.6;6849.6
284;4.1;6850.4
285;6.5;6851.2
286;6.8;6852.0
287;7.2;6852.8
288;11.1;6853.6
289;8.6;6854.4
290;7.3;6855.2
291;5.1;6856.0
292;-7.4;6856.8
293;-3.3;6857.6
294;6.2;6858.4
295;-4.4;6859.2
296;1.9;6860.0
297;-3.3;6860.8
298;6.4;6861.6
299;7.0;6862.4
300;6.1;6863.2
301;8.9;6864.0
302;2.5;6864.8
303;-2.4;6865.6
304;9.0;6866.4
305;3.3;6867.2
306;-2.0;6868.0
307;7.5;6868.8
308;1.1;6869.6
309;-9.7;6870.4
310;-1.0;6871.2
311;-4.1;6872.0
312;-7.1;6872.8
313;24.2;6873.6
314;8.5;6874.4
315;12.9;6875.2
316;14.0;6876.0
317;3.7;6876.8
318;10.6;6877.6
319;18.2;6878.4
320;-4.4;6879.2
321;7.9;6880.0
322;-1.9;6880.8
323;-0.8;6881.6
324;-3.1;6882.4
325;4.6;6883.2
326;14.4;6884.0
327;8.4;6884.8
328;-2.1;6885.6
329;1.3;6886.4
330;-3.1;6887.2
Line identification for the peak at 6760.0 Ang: [O II]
